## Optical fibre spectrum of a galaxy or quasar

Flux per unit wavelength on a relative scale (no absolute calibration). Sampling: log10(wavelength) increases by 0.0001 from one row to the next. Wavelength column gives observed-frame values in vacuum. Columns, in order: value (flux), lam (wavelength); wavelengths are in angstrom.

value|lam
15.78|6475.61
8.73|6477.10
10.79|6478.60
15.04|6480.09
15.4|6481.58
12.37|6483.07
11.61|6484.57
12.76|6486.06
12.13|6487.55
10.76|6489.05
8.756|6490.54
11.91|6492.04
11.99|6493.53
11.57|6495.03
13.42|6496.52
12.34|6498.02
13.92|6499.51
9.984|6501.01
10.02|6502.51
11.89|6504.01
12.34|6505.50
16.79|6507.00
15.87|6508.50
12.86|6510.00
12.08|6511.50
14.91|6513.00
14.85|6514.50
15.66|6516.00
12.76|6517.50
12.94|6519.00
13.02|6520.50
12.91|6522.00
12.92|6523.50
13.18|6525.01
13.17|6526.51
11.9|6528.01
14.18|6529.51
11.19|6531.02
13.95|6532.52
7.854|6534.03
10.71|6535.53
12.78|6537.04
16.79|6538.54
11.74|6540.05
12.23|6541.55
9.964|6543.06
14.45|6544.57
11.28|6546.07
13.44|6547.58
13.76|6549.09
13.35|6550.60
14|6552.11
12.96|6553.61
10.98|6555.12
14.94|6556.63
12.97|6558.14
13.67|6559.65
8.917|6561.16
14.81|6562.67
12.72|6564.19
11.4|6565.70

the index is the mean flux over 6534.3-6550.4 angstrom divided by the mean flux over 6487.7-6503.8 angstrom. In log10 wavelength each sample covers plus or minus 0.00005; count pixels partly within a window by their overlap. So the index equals 1.09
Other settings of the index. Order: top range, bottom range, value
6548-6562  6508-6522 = 0.93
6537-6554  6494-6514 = 1.01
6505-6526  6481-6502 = 1.15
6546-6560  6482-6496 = 1.13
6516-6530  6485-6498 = 1.12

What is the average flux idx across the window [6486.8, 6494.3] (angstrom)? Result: 11.1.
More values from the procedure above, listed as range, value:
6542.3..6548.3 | 12.3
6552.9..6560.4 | 13.1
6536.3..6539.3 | 14.8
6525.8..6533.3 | 12.9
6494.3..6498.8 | 12.5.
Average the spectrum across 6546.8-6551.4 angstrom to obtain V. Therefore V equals 13.5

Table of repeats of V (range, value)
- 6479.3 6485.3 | 13.6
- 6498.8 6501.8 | 11.9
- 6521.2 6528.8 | 12.8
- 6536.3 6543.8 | 12.7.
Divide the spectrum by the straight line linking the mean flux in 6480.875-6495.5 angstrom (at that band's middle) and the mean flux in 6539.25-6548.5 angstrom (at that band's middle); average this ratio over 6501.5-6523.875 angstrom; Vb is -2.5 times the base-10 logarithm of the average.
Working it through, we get -0.12 mag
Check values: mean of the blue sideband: 11.9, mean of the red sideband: 12.2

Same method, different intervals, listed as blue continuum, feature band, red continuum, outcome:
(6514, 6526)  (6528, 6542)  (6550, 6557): 0.08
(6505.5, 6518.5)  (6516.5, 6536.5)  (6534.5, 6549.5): 0.09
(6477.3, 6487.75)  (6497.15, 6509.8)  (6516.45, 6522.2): 0.00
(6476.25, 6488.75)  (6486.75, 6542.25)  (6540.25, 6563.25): -0.01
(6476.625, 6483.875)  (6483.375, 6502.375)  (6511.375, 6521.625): 0.11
